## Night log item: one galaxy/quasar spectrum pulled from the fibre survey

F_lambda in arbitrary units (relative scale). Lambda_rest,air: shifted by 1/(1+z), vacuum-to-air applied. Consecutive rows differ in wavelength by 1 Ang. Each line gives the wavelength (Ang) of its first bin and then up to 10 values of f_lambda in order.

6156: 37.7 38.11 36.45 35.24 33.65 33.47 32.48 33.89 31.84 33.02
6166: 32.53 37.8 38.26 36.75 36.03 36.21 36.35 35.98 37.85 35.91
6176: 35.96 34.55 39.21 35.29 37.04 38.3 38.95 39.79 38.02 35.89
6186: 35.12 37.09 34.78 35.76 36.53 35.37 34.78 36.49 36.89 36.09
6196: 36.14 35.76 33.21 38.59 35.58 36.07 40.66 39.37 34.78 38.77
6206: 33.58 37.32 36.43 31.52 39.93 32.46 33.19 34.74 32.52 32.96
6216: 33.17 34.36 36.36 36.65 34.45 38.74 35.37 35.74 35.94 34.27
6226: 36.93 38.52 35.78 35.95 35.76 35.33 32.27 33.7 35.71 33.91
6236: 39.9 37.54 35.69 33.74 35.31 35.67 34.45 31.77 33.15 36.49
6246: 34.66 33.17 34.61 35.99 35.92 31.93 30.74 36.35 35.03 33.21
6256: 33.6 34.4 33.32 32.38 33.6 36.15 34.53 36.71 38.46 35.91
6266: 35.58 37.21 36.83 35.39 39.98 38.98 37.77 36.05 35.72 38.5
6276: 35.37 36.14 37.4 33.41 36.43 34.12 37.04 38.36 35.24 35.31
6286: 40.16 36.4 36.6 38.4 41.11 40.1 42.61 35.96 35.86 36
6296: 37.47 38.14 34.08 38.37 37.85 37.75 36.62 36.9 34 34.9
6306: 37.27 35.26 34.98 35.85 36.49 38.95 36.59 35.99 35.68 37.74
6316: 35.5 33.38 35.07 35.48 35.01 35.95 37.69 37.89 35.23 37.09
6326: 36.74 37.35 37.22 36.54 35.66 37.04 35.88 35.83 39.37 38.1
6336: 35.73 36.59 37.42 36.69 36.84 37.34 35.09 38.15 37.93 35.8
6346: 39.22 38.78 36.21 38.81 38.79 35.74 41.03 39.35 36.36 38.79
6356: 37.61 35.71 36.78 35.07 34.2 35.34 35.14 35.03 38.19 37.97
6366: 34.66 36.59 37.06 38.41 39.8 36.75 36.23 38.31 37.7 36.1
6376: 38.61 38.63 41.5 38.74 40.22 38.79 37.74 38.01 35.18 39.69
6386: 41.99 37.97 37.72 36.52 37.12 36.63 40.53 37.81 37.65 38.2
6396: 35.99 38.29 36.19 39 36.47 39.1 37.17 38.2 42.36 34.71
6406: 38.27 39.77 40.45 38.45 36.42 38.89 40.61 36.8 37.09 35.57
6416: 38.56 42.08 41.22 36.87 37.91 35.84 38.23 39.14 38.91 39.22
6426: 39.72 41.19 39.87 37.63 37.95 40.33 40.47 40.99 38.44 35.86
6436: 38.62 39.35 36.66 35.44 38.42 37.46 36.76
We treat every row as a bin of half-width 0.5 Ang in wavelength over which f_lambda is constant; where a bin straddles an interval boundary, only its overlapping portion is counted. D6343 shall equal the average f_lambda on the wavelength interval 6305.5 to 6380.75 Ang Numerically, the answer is 37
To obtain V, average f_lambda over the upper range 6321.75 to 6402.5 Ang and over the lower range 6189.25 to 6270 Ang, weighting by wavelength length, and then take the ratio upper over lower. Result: 1.1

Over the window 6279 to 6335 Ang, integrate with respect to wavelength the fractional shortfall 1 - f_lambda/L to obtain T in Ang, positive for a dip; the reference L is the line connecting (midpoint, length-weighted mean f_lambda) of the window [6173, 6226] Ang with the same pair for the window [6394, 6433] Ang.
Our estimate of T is 0.9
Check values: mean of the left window 36.1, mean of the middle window 36.7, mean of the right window 38.5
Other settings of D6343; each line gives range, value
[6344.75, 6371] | 37.2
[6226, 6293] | 35.9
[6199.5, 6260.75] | 35.1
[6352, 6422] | 37.8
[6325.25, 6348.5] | 37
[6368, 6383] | 38.3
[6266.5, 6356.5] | 37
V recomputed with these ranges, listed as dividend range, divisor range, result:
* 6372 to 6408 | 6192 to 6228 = 1.07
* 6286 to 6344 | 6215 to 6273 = 1.04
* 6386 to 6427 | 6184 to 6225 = 1.07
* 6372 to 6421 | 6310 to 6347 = 1.04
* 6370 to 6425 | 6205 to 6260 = 1.10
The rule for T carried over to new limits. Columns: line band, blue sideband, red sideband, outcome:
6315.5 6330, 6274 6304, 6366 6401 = 0.49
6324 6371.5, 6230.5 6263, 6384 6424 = -0.18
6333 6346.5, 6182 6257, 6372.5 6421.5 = 0.05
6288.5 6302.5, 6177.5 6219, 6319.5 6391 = -0.39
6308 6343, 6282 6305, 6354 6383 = 0.80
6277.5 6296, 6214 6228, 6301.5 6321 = -0.76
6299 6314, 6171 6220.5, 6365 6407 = 0.30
